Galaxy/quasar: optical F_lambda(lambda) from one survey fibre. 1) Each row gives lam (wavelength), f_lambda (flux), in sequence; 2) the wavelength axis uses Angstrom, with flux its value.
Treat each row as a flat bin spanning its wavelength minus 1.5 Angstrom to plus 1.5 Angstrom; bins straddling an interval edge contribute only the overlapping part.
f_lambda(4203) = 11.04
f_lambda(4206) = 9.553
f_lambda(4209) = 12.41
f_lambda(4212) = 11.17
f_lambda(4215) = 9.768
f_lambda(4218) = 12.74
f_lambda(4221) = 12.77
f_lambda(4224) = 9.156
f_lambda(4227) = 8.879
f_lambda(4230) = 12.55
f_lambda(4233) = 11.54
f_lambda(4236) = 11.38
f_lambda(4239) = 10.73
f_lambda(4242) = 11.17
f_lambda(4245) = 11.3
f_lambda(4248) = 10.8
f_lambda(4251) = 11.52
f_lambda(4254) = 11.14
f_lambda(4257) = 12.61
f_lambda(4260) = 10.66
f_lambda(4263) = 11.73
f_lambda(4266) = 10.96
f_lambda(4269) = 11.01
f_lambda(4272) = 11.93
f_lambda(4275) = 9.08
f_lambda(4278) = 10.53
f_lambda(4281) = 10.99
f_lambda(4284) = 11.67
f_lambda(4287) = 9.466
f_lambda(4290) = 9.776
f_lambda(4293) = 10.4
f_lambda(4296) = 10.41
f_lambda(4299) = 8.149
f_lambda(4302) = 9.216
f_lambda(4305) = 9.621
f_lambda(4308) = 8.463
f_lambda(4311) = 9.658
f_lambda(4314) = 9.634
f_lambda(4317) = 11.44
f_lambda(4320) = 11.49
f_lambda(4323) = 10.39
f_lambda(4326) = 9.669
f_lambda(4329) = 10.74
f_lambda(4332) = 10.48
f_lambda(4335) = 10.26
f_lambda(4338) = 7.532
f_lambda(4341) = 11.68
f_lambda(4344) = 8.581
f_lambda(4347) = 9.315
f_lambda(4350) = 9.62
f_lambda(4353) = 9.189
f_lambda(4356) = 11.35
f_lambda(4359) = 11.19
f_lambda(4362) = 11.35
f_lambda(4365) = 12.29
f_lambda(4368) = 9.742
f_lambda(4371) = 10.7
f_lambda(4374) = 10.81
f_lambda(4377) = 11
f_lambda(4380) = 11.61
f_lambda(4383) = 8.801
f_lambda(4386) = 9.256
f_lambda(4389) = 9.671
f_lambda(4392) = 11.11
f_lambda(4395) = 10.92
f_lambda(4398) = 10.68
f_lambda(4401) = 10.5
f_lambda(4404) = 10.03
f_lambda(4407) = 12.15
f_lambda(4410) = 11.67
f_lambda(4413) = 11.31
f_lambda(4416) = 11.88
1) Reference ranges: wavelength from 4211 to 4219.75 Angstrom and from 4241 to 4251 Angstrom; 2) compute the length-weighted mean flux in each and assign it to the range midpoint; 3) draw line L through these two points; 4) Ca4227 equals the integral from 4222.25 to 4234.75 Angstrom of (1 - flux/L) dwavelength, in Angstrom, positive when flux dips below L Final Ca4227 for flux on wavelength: 0.7 Angstrom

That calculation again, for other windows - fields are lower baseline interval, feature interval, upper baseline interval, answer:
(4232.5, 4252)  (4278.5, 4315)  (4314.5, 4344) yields 2.81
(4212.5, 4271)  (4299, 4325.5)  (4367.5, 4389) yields 2.05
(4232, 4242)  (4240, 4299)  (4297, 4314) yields -3.62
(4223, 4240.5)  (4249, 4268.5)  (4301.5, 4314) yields -2.23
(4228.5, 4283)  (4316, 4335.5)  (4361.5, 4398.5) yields 0.40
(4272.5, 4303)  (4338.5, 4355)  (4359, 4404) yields 1.27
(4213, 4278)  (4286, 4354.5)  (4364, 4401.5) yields 6.31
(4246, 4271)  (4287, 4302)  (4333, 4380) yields 1.84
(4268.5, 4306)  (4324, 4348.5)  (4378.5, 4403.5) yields 1.04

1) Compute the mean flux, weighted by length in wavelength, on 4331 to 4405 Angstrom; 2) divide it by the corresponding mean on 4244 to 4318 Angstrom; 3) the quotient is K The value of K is 0.98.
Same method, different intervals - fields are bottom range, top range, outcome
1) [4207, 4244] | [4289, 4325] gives 0.89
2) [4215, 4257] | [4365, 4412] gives 0.95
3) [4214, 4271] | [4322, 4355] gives 0.87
